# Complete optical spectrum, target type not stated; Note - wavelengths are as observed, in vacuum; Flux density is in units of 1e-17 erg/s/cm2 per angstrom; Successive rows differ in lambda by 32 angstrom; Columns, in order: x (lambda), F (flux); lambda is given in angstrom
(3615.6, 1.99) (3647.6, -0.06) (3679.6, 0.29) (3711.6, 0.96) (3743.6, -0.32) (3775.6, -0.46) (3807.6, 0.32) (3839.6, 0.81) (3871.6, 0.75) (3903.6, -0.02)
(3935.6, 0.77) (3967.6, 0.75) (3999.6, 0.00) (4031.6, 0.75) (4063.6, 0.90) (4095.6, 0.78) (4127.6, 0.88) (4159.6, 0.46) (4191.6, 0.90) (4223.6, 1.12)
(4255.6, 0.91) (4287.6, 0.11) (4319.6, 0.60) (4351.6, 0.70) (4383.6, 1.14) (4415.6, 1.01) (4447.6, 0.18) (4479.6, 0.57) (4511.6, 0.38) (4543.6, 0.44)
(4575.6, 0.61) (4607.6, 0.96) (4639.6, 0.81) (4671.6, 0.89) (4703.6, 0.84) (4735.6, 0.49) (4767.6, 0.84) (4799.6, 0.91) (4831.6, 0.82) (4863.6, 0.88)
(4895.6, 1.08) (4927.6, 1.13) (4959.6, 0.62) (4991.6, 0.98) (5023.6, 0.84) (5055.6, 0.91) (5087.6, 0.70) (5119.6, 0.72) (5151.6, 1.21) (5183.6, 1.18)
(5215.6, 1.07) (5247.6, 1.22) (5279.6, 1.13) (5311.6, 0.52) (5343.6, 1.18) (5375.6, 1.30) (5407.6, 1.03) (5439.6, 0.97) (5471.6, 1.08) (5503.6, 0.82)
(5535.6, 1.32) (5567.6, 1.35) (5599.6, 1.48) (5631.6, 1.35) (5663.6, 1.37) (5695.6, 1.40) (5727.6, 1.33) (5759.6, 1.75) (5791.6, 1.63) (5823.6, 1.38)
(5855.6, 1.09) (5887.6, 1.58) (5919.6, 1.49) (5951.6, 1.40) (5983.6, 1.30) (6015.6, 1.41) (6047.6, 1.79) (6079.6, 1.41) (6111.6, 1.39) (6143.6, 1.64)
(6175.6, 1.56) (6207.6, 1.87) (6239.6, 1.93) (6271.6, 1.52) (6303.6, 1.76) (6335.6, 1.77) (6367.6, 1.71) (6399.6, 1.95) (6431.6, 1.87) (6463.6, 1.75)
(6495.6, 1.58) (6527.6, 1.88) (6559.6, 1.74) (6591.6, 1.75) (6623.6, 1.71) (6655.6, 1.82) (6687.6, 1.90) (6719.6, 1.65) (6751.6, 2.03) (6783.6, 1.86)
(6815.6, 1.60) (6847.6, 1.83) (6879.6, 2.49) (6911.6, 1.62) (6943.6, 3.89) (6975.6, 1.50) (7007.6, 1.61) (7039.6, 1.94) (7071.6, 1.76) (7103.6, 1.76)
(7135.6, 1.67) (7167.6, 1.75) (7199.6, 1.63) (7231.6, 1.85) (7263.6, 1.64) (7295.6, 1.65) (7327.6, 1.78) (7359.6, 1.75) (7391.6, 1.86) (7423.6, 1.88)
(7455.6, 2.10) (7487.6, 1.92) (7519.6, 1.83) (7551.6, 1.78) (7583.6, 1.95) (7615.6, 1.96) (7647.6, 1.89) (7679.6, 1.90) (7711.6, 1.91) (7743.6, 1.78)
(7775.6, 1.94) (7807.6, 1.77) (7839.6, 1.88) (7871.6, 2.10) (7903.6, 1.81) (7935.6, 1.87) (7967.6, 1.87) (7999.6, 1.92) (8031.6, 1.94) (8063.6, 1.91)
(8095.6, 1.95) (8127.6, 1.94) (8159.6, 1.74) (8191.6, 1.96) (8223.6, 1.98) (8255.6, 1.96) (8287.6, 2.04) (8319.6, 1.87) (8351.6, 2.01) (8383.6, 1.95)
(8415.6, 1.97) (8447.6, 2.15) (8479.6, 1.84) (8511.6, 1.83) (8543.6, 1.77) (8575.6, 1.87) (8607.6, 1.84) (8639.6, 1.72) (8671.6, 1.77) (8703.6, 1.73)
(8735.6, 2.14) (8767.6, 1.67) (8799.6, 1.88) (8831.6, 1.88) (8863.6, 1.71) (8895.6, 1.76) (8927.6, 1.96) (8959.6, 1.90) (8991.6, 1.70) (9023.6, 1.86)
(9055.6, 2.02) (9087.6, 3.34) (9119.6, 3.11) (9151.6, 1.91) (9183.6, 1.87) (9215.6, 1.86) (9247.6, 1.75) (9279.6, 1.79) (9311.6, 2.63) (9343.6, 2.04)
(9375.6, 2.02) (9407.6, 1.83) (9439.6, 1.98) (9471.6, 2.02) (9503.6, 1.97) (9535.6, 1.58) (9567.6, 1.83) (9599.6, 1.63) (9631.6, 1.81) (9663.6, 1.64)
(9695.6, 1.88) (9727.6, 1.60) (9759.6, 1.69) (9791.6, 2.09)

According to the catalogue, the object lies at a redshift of 0.39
